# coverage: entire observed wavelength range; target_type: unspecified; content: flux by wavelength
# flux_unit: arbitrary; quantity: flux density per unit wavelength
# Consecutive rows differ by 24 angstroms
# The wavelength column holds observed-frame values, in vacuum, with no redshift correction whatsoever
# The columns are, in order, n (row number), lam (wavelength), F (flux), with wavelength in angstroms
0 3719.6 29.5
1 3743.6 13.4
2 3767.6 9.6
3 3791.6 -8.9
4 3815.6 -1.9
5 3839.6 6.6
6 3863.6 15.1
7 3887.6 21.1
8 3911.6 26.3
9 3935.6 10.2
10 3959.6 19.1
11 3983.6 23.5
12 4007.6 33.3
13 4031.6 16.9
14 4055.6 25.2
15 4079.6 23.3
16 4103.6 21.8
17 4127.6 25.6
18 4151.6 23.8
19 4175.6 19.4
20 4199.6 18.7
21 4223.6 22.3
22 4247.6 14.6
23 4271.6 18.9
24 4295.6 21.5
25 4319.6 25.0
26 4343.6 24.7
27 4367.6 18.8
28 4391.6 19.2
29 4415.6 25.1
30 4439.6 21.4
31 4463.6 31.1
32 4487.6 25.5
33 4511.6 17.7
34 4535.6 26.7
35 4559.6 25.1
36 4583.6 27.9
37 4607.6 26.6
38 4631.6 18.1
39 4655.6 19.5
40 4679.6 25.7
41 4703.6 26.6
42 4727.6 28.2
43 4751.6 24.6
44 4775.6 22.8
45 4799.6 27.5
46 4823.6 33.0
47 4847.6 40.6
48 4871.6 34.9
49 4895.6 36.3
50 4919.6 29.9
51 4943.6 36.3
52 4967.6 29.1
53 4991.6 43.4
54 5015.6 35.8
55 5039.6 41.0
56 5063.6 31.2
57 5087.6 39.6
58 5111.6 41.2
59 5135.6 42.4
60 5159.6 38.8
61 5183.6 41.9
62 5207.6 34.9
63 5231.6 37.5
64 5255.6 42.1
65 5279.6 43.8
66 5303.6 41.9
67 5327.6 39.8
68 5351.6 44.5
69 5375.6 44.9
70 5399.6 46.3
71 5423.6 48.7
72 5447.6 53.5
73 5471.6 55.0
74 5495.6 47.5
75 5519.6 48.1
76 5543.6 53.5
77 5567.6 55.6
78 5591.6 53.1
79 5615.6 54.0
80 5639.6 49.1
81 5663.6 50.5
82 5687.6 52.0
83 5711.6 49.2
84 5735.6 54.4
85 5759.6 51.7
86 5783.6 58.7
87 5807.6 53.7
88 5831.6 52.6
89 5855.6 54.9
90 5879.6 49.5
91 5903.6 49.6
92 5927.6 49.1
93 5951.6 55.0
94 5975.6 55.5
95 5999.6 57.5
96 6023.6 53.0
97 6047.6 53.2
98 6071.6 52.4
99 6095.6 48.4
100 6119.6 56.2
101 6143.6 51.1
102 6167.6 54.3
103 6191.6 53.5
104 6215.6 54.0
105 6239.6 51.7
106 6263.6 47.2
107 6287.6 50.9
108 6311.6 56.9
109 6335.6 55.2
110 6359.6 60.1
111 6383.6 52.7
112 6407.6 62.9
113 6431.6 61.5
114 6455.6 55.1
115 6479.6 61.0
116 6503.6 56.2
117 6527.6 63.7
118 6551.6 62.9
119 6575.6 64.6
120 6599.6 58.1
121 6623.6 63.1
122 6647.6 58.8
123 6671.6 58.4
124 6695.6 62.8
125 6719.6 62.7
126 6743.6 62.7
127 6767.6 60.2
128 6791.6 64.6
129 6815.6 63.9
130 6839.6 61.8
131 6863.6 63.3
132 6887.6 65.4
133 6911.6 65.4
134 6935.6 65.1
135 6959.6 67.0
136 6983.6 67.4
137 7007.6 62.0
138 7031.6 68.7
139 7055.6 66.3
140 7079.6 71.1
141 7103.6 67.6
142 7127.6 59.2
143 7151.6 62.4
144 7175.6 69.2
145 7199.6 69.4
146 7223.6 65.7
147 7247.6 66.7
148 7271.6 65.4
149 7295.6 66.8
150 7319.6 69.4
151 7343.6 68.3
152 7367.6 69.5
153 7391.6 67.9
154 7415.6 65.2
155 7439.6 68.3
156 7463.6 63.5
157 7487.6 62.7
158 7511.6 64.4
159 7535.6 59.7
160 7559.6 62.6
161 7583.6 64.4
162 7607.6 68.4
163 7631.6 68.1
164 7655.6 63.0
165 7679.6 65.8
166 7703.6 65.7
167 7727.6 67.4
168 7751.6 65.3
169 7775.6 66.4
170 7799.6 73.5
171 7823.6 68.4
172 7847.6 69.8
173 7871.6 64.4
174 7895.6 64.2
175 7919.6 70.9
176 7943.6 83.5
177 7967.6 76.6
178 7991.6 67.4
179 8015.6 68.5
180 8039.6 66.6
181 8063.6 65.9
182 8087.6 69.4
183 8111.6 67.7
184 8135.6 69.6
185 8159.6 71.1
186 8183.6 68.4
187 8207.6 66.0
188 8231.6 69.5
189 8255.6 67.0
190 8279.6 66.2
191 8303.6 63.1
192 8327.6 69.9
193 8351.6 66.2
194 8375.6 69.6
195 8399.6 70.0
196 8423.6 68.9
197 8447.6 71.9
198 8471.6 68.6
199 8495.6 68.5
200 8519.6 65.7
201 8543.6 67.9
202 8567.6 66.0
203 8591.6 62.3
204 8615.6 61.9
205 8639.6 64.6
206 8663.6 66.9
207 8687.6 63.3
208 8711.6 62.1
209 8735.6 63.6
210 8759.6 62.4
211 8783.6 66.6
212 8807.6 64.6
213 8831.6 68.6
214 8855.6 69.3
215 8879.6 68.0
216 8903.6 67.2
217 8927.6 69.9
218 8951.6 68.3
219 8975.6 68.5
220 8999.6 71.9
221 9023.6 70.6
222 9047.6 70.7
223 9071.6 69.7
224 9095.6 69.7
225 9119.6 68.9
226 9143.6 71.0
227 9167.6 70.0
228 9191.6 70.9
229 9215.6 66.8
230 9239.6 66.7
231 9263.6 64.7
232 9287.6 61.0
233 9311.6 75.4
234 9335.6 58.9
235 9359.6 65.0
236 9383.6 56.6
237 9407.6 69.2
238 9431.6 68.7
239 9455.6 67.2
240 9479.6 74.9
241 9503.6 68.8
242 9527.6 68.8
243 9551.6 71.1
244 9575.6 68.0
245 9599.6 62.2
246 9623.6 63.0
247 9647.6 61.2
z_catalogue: 0.211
